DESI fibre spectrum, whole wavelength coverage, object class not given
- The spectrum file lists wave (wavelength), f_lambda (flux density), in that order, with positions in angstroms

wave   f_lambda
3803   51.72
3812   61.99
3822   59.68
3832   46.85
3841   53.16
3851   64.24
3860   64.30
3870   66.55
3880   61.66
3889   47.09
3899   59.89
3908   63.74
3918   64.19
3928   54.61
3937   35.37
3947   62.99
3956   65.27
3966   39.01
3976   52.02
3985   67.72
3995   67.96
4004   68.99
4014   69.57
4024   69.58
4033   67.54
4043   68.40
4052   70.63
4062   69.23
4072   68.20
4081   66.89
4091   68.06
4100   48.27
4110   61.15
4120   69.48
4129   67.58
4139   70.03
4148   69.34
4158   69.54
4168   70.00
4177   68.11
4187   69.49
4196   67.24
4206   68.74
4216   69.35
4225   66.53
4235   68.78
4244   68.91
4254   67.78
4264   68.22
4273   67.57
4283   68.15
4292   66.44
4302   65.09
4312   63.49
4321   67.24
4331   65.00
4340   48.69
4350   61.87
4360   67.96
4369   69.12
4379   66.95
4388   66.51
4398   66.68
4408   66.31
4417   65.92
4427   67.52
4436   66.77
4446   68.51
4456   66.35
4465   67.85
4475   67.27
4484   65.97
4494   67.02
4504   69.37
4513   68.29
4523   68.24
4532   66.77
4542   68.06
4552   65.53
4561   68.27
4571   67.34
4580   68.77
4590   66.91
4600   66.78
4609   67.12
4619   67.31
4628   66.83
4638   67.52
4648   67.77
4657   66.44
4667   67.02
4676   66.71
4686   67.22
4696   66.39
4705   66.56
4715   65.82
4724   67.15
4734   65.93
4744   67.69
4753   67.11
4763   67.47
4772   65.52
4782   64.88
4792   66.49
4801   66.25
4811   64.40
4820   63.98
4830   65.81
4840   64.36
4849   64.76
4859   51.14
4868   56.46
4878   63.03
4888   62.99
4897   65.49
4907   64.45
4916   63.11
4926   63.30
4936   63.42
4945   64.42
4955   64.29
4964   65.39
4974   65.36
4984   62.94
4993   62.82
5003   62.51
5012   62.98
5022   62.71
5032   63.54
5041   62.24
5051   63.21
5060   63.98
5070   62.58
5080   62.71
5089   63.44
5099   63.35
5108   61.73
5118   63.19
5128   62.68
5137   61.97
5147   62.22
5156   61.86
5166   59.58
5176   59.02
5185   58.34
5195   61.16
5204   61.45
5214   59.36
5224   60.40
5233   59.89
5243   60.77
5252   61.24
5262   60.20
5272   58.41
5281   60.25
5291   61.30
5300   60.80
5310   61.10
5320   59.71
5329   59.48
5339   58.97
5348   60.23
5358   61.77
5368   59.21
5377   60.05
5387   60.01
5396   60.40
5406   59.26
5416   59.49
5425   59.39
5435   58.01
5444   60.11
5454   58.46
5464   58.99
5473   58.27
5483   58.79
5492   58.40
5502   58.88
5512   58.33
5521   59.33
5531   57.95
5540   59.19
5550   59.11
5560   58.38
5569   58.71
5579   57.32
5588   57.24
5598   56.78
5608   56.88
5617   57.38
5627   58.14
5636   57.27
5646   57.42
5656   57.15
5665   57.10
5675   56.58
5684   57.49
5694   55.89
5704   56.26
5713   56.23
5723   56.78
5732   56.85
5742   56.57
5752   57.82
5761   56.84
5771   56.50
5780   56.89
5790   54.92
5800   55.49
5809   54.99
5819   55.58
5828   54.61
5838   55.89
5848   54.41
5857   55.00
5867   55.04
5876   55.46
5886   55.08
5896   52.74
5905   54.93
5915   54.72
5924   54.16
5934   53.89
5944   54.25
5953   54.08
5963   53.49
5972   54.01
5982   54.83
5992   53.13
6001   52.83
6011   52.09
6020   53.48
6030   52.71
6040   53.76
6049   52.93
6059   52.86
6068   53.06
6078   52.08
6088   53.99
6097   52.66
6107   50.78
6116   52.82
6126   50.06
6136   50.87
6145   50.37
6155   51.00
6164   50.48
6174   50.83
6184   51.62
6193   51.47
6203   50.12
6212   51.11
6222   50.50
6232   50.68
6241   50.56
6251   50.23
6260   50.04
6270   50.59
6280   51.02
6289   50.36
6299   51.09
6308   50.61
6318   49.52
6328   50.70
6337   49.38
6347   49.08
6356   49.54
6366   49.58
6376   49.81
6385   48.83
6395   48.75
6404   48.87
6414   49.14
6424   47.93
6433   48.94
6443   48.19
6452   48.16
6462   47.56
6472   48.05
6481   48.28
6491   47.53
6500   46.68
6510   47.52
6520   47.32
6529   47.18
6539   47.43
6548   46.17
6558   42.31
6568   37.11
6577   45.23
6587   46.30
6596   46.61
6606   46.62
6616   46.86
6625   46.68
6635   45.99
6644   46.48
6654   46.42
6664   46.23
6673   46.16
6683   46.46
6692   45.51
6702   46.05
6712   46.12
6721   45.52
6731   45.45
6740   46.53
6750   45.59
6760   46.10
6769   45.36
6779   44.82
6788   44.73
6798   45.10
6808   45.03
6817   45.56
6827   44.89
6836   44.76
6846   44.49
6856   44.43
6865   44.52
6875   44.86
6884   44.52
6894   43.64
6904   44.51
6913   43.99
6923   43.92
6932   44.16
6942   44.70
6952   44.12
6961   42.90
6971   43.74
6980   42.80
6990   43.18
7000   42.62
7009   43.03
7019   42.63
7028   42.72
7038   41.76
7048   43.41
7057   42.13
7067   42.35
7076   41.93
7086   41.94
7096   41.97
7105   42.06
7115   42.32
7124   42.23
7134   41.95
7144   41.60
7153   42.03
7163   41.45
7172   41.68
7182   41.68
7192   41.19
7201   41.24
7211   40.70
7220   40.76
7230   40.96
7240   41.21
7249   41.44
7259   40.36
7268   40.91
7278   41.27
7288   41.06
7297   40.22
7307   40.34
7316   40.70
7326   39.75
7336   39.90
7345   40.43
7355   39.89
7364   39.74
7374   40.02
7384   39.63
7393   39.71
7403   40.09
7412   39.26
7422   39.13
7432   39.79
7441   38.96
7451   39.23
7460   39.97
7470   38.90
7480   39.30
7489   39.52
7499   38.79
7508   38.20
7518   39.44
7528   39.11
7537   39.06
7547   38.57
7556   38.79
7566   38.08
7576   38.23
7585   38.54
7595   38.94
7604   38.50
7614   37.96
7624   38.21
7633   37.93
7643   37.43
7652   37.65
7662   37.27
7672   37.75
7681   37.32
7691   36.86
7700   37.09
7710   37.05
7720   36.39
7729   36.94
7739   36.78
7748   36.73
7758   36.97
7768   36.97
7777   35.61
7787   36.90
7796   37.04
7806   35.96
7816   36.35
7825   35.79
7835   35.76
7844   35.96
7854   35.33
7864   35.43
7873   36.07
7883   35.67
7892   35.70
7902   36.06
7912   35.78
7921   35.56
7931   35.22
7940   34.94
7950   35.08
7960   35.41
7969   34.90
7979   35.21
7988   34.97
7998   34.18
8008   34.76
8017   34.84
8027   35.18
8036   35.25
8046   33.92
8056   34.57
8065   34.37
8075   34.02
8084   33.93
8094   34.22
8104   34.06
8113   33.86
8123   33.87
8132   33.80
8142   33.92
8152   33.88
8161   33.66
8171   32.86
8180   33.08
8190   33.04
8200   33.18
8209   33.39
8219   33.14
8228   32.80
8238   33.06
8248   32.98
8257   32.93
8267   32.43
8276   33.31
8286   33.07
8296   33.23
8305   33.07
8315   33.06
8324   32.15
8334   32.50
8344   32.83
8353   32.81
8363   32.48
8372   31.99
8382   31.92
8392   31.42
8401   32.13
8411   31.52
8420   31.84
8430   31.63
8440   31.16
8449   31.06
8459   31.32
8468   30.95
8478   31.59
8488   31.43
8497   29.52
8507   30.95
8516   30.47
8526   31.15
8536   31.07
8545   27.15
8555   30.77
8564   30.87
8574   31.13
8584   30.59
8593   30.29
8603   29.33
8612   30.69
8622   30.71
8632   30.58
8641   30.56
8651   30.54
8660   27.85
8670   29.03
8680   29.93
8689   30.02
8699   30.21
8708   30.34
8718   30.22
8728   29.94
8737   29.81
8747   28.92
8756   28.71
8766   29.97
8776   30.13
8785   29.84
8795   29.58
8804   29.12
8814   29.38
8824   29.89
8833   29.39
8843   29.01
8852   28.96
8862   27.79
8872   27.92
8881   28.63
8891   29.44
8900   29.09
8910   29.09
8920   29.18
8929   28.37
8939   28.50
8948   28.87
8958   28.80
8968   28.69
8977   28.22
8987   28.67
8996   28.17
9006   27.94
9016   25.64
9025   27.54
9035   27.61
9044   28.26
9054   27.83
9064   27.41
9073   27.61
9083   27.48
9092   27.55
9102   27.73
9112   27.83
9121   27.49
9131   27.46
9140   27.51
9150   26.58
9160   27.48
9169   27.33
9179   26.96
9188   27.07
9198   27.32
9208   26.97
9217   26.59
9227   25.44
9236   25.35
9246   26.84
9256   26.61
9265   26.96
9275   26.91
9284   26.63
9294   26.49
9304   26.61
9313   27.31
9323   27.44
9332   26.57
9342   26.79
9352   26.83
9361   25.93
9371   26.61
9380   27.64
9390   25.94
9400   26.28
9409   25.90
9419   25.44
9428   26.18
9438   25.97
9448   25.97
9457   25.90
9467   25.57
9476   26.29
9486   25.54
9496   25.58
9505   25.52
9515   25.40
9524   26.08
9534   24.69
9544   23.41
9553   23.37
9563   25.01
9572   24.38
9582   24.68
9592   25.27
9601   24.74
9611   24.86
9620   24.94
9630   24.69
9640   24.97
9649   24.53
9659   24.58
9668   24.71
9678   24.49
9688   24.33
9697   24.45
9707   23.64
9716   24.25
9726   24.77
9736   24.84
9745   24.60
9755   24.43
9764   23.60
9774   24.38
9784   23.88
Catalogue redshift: 0.00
